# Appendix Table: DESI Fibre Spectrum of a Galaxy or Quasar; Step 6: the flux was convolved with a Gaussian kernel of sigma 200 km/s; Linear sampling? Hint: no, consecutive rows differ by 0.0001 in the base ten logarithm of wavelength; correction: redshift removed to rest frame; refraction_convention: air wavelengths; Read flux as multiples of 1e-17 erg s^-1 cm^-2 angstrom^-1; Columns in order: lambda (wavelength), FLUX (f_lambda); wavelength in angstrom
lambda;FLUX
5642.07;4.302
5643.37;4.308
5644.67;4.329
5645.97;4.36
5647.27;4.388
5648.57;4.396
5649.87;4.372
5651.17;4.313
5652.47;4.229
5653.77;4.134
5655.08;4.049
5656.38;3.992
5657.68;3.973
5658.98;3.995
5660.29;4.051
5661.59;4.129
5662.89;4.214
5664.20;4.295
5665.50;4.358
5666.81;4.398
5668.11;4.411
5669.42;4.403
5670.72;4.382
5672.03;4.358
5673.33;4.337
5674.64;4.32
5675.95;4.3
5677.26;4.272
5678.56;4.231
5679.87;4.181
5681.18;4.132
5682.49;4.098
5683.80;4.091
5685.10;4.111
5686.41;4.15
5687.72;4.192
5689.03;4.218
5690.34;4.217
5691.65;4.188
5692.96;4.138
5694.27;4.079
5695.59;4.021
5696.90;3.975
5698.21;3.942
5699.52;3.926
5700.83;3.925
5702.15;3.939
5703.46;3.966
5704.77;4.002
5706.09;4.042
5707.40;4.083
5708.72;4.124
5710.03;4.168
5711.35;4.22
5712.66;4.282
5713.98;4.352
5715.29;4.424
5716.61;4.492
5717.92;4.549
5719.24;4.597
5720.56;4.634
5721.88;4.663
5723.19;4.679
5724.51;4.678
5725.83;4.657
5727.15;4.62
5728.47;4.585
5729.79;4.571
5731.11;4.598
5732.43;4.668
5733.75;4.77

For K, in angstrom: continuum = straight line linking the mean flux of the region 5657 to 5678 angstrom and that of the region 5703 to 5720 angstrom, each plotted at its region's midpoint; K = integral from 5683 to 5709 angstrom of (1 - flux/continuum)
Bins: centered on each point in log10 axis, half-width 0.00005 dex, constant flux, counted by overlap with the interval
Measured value 1.2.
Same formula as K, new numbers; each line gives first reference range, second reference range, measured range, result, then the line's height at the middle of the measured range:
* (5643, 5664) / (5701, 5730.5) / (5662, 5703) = 0.9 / 4.28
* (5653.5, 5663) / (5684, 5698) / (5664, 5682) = -1.0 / 4.09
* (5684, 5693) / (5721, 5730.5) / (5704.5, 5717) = 0.6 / 4.45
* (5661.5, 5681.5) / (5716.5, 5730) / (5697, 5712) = 1.6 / 4.5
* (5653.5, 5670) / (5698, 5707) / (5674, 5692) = -0.5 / 4.07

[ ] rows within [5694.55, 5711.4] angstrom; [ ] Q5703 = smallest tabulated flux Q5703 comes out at 3.925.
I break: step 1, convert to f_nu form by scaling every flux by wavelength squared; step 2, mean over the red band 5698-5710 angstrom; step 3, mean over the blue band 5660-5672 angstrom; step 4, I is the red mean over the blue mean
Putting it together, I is 0.94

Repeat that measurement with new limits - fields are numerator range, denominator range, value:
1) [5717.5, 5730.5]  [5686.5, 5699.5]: 1.14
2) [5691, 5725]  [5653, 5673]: 1.02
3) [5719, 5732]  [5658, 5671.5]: 1.11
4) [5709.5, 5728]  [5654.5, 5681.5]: 1.08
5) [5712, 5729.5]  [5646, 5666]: 1.11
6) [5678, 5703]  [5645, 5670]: 0.98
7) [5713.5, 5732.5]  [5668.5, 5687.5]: 1.10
